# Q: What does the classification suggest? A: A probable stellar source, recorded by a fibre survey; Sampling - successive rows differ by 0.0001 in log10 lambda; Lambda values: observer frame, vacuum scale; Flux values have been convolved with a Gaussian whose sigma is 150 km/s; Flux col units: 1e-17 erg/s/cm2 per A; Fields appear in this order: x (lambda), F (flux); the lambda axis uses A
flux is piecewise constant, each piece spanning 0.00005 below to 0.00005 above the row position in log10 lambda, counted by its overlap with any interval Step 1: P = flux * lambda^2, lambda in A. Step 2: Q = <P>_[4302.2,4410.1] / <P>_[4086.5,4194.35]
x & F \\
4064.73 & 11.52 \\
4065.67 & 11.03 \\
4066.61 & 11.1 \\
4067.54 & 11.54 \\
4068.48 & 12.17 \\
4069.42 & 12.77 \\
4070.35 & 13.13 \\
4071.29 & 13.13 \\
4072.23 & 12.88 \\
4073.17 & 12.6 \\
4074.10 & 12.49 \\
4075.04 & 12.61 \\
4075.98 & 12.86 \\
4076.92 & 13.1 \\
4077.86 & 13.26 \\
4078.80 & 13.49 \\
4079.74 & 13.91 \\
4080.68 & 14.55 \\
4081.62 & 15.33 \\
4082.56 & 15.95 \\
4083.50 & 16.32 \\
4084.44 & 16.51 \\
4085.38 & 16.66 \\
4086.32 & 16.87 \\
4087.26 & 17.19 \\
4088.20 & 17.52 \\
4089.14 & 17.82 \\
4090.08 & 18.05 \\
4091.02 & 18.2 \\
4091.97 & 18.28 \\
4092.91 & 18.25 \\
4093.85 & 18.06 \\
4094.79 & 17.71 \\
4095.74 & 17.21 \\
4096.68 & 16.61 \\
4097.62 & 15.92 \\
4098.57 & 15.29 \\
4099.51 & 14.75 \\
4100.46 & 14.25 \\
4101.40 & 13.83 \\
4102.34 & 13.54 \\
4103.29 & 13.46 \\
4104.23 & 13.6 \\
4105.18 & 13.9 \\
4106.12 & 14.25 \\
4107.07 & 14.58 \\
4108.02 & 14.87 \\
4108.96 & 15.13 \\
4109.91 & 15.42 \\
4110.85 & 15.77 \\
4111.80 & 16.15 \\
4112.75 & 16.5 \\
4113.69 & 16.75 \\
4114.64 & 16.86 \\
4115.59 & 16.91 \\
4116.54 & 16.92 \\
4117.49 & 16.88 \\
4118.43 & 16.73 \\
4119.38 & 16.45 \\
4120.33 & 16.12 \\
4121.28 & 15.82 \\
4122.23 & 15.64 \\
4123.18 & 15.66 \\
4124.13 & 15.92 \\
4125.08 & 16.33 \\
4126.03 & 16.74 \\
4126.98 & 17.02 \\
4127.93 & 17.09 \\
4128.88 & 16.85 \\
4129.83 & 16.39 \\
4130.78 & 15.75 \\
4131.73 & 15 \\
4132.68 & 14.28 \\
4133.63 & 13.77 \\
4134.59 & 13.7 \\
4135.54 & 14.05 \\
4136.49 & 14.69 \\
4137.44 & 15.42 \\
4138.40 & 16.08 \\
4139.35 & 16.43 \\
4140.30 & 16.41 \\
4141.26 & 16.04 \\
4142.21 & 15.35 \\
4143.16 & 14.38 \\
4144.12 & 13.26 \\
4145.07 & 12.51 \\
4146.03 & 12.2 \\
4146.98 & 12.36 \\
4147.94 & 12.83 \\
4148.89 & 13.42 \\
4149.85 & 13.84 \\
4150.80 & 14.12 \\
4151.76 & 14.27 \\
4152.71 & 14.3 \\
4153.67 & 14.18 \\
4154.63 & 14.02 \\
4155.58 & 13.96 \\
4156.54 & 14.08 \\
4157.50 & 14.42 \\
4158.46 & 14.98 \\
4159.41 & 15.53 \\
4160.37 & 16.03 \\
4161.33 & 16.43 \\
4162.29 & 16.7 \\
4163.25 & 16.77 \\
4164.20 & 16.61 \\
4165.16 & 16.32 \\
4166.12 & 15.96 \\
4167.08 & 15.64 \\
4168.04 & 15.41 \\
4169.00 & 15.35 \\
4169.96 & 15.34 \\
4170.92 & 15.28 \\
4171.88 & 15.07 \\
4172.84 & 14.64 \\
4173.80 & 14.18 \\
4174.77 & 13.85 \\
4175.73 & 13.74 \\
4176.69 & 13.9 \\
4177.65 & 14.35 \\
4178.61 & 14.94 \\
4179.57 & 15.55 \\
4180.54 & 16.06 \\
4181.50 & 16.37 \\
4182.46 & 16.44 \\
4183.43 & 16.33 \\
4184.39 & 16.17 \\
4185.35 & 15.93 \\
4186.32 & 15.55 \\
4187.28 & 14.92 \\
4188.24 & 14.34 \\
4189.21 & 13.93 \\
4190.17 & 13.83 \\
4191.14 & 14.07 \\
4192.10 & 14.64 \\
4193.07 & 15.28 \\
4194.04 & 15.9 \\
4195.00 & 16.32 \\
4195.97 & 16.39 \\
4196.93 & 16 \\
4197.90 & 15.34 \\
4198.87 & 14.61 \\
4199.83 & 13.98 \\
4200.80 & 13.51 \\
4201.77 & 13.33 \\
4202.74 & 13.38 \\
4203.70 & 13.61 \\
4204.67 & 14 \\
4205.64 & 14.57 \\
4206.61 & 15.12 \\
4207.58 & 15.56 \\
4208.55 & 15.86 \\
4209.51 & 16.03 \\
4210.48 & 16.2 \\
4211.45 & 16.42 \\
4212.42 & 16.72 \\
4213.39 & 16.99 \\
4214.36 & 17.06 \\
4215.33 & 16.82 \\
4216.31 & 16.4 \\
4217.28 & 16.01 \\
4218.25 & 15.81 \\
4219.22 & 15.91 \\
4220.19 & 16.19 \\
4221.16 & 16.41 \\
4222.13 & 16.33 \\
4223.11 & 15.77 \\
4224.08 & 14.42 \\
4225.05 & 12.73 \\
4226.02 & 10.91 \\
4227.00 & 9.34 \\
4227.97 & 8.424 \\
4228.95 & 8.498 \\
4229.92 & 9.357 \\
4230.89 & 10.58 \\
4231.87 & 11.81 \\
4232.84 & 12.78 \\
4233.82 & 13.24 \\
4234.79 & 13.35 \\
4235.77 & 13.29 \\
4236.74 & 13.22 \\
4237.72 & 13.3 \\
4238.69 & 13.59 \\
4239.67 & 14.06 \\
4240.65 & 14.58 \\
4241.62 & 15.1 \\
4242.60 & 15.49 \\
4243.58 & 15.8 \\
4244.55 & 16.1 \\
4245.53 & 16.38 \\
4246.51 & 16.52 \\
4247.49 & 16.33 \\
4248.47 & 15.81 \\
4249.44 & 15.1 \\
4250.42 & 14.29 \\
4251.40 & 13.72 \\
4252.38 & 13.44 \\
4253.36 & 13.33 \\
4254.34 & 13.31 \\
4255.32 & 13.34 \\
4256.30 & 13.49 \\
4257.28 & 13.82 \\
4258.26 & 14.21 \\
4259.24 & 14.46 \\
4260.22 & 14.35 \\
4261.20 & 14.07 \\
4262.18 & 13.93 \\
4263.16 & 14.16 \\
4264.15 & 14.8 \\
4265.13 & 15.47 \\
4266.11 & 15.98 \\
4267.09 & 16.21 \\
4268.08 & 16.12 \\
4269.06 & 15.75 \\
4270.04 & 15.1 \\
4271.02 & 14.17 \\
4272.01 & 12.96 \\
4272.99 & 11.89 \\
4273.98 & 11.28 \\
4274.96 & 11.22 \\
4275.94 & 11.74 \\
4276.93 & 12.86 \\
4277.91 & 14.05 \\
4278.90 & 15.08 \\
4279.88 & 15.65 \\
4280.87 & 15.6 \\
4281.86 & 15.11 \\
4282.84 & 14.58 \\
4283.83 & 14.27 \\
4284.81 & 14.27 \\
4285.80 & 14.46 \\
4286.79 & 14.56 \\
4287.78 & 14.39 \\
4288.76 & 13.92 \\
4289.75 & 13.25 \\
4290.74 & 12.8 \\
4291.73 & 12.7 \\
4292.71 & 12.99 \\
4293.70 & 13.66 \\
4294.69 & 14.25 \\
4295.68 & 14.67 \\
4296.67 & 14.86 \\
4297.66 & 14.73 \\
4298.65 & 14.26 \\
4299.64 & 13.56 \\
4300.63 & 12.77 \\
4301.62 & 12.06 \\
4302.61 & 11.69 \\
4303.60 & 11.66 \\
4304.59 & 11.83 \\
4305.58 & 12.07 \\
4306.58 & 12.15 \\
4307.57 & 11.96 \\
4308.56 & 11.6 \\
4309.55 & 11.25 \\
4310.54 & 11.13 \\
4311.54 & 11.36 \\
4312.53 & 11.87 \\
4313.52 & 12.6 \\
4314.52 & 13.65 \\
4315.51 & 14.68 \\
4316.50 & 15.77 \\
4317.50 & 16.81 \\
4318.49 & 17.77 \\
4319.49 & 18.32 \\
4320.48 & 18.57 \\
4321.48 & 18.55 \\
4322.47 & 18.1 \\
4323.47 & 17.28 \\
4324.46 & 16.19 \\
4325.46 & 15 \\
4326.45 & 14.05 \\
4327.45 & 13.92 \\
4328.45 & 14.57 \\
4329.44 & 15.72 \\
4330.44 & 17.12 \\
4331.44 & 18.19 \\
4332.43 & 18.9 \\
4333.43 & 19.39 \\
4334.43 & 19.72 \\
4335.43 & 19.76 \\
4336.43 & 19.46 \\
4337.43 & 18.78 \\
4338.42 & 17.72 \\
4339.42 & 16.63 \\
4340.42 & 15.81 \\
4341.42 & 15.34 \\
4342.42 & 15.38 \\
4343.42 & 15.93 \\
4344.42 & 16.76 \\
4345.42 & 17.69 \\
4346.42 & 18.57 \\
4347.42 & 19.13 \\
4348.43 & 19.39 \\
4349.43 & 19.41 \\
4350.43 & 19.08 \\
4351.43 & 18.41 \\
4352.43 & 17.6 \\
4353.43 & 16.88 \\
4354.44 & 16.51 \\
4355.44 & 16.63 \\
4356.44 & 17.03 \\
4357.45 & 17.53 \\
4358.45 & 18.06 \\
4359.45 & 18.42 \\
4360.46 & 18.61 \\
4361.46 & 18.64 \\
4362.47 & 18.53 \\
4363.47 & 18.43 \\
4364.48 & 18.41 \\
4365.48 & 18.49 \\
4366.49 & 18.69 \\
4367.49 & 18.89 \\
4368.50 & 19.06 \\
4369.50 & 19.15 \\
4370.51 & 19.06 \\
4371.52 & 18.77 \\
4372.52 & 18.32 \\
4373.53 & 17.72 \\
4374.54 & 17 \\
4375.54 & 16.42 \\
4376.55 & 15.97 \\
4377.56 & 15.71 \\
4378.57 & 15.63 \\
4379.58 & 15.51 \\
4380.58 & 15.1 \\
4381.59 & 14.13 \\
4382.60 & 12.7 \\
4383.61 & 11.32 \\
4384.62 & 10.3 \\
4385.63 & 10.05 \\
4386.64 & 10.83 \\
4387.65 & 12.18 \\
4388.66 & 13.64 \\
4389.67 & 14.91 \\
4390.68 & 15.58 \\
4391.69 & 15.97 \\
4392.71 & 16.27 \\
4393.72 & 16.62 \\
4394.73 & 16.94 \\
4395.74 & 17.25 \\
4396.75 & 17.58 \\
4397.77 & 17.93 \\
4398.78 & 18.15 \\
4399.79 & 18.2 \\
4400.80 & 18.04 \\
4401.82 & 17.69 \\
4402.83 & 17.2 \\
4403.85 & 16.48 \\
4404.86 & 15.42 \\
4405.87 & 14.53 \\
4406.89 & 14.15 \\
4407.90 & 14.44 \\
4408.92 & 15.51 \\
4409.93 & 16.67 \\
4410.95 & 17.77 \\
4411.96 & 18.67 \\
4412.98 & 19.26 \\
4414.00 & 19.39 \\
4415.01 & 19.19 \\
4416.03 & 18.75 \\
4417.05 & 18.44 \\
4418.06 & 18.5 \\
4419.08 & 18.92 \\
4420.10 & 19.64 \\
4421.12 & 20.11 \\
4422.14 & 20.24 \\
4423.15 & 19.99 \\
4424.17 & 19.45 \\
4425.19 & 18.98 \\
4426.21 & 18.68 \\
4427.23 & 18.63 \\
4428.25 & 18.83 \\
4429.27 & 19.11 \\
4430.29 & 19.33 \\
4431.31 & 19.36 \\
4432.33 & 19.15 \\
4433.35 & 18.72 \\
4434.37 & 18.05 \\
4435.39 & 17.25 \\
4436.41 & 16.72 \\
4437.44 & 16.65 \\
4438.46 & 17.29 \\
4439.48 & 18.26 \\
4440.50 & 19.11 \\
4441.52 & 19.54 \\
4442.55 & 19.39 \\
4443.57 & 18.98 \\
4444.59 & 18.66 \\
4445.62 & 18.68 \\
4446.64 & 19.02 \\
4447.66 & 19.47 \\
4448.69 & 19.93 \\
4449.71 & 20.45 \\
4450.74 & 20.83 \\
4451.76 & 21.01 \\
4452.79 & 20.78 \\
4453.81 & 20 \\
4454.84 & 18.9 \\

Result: 1.16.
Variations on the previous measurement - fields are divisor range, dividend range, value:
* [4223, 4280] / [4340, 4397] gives 1.28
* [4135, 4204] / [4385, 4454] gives 1.34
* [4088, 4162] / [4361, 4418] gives 1.21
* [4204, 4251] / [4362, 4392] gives 1.18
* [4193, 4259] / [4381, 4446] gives 1.30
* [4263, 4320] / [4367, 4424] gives 1.27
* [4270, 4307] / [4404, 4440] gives 1.43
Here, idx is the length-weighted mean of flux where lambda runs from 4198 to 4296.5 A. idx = 14.2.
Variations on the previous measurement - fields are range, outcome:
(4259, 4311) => 13.7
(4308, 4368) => 16.9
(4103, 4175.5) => 15.2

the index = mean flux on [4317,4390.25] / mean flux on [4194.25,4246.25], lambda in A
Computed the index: 1.17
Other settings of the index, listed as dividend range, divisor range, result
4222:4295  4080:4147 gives 0.88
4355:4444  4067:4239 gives 1.16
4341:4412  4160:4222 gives 1.08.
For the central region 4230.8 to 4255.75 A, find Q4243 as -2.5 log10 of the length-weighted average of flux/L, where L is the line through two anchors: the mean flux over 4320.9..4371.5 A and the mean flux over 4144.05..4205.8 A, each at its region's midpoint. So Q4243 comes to 0.13 mag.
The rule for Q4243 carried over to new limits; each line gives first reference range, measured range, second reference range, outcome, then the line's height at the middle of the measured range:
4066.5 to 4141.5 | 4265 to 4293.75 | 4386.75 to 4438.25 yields 0.18 mag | 16.6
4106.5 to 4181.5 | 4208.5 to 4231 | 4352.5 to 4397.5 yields 0.09 mag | 15.6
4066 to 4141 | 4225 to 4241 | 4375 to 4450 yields 0.33 mag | 16.1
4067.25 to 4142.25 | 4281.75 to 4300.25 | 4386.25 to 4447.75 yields 0.19 mag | 16.8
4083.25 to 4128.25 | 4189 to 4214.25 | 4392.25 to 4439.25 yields 0.11 mag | 16.7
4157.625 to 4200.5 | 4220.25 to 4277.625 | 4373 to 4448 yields 0.15 mag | 15.9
